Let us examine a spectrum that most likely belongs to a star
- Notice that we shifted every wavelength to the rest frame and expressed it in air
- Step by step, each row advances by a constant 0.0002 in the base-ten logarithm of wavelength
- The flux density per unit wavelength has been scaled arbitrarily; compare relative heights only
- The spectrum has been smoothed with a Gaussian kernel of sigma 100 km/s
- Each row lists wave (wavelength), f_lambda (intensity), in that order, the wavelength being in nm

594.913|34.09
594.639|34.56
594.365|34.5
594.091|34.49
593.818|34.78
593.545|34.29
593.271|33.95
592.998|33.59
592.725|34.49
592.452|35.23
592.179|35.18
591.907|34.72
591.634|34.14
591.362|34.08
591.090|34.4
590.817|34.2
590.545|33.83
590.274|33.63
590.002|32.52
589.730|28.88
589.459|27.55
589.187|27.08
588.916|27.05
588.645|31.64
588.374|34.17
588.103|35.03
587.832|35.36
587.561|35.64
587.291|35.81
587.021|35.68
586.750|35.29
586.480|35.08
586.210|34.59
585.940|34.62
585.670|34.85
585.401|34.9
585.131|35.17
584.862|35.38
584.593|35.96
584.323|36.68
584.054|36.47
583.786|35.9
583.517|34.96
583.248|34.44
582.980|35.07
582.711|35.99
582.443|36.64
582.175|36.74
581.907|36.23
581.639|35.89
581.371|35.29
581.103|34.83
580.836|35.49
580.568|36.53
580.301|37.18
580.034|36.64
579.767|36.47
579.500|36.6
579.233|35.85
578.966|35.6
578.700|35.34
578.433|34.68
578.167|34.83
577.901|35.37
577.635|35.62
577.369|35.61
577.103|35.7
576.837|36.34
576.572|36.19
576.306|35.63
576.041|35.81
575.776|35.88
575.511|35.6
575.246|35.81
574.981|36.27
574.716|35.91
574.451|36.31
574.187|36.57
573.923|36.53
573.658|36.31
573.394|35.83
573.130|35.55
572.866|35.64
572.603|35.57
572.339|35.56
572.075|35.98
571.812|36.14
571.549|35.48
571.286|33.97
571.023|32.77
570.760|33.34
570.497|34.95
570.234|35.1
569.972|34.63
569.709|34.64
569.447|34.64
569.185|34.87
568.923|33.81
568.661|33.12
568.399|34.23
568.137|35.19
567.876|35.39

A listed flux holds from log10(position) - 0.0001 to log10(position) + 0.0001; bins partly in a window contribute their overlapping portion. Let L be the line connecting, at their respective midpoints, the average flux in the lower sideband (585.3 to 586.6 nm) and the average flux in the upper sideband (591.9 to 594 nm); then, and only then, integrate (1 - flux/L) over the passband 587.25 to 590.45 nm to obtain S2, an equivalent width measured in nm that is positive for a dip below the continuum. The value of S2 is 0.25 nm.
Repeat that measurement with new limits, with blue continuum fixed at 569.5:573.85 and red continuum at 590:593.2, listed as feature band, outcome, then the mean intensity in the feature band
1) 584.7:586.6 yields -0.03 nm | 35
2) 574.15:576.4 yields -0.07 nm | 36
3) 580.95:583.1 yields -0.07 nm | 35.8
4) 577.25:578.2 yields -0.02 nm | 35.4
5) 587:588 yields -0.03 nm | 35.6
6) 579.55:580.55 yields -0.06 nm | 36.7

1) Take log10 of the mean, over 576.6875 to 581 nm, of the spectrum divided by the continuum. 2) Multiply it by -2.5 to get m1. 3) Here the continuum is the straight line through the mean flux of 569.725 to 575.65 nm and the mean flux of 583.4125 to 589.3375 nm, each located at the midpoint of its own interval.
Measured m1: -0.03 mag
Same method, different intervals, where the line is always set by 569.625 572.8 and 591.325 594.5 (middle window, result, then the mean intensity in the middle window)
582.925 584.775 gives -0.03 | 35.7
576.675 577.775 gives -0.03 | 35.8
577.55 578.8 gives -0.01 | 35.1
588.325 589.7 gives 0.18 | 29.2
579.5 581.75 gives -0.04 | 36.1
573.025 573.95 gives -0.04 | 36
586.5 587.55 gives -0.03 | 35.6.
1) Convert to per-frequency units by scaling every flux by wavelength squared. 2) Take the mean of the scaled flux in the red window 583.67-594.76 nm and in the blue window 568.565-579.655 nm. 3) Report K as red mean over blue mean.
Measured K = 1.01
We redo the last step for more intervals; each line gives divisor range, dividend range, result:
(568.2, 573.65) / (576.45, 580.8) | 1.06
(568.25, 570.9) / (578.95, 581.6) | 1.09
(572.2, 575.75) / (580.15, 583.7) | 1.02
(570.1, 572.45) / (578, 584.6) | 1.07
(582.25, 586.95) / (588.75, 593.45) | 0.94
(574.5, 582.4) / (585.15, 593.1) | 0.97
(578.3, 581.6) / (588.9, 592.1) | 0.93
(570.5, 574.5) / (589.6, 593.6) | 1.02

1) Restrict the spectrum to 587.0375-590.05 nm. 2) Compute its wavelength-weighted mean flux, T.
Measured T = 32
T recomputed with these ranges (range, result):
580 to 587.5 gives 35.6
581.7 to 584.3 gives 35.9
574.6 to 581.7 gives 35.8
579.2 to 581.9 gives 36.1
